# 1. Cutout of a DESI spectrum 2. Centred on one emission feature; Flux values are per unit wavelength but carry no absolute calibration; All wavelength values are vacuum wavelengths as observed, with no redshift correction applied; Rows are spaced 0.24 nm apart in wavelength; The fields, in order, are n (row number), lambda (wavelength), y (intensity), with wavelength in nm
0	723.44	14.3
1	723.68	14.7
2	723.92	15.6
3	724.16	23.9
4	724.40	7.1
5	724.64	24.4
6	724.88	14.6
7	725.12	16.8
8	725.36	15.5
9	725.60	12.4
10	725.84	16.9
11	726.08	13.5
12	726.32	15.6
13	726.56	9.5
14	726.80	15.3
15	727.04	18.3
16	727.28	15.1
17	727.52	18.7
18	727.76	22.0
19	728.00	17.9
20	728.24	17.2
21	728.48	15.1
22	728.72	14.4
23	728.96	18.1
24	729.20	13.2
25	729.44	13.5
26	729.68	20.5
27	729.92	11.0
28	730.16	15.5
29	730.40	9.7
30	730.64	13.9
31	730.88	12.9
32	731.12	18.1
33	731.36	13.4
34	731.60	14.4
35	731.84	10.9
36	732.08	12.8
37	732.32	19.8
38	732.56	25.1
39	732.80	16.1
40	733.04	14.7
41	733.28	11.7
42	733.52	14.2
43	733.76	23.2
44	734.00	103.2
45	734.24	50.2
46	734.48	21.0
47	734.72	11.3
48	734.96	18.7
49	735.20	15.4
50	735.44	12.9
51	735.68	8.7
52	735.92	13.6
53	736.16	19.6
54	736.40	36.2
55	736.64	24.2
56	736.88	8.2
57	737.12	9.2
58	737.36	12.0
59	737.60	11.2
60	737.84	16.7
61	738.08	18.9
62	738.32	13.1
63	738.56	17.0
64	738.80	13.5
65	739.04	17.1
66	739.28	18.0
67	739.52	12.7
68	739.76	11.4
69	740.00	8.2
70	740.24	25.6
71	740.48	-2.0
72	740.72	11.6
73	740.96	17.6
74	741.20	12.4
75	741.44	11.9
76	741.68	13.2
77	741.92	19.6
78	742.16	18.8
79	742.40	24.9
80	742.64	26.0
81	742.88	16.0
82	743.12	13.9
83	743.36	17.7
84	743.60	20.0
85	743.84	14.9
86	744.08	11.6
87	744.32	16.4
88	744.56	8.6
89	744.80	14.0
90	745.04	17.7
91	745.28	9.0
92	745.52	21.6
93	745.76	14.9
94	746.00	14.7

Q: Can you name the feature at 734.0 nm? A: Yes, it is H-alpha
